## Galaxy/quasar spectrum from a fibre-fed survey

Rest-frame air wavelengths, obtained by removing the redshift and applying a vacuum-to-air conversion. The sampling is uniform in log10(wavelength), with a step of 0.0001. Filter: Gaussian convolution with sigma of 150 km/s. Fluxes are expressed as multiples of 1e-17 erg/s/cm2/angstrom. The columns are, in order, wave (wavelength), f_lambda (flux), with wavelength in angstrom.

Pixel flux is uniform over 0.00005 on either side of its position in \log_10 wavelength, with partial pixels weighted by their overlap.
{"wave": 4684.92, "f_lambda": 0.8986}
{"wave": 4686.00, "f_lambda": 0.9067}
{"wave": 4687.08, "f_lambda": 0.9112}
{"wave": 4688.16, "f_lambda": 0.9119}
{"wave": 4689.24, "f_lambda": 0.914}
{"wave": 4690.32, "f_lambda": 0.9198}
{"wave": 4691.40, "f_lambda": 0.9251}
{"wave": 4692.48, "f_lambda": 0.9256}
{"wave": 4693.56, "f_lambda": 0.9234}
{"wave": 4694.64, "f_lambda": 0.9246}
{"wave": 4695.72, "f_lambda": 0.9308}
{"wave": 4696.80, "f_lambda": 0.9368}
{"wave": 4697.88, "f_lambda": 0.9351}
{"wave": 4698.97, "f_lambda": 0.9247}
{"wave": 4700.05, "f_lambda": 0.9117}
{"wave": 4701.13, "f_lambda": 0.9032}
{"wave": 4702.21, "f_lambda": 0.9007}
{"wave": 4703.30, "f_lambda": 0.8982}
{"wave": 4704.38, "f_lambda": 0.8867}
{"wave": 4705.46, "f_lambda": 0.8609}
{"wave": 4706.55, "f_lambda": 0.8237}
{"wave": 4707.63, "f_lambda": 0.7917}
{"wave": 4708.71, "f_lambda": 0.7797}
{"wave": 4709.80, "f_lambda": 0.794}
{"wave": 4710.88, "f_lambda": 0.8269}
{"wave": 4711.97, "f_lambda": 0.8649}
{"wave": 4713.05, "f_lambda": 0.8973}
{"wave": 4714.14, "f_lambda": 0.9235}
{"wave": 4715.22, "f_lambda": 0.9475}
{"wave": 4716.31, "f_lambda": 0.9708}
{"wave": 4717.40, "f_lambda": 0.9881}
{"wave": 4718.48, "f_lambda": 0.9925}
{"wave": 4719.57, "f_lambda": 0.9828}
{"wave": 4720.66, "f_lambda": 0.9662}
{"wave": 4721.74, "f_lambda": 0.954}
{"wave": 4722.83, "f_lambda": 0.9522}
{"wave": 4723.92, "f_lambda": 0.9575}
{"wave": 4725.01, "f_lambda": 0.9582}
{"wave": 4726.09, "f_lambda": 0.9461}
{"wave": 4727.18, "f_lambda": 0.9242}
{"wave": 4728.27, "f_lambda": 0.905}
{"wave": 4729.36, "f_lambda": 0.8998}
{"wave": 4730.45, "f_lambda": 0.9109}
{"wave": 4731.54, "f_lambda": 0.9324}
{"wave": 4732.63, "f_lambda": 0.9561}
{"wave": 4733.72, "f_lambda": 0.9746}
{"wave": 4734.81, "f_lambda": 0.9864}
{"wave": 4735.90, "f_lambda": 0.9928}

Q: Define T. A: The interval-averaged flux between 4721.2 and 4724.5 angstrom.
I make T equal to 0.954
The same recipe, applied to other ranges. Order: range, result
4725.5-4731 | 0.918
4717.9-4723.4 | 0.97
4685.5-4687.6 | 0.909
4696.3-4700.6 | 0.926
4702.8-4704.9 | 0.894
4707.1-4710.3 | 0.788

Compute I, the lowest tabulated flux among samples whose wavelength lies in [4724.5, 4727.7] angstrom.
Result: 0.9242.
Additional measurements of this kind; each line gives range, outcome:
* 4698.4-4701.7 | 0.9032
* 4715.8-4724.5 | 0.9522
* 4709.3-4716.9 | 0.794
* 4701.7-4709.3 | 0.7797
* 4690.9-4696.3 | 0.9234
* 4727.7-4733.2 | 0.8998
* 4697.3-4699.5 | 0.9247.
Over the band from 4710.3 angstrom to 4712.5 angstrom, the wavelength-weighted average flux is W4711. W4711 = 0.845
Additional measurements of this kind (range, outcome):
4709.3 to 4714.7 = 0.863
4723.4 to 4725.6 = 0.96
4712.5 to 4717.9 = 0.945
